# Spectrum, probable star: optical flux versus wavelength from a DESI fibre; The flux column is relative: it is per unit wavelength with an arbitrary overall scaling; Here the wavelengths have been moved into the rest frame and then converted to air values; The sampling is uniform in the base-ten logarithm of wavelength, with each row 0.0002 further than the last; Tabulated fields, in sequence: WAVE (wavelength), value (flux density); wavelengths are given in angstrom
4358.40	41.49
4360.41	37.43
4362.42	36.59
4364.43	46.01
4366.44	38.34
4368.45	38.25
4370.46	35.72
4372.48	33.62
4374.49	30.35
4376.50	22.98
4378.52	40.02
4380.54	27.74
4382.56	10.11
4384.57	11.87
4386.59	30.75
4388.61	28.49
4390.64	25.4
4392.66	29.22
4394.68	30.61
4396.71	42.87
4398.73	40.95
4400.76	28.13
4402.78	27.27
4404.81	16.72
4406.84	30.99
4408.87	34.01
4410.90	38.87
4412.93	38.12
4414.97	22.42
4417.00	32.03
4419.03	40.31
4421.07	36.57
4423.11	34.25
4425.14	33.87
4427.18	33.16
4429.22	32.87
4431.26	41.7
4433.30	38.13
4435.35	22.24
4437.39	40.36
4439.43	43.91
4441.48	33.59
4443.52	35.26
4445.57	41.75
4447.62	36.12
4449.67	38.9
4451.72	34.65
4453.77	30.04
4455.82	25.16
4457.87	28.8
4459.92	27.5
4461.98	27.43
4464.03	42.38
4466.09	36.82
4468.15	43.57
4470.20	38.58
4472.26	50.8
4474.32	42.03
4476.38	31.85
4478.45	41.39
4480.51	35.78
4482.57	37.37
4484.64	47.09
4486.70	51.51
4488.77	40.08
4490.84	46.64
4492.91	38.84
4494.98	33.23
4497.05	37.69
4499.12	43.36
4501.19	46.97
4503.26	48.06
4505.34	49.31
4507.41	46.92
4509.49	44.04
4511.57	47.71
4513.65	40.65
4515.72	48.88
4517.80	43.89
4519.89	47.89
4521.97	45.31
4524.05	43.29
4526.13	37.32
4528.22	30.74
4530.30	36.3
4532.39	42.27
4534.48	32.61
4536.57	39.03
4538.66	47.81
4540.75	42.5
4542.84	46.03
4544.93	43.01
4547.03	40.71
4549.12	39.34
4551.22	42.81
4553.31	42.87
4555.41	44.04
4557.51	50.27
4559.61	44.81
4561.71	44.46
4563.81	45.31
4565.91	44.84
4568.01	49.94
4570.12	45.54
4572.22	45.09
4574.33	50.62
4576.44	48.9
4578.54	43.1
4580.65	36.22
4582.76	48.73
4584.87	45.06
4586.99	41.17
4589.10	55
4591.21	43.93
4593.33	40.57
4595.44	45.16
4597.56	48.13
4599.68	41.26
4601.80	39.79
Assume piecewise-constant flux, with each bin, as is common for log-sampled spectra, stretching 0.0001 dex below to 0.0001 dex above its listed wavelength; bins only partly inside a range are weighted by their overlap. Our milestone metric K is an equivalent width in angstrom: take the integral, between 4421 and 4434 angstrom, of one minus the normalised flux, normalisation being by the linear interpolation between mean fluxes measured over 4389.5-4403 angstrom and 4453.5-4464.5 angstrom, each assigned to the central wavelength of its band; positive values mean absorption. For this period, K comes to -2.0 angstrom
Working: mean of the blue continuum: 32.3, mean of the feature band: 35.7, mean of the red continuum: 29.6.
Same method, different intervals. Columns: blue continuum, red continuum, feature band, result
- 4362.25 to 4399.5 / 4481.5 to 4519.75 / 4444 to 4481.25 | 3.5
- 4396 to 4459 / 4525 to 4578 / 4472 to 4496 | -1.9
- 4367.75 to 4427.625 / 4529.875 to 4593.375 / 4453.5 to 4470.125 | 1.3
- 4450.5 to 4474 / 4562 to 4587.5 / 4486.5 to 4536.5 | -3.5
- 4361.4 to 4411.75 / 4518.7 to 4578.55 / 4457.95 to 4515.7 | -3.9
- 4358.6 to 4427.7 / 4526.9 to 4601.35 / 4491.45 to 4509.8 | -1.8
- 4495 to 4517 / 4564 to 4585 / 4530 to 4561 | 2.0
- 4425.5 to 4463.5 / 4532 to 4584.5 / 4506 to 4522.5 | -2.3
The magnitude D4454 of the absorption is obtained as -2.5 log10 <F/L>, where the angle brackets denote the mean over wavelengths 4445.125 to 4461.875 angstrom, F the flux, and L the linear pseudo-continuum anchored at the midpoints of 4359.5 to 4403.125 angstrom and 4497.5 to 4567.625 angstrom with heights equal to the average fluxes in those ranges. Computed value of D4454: 0.15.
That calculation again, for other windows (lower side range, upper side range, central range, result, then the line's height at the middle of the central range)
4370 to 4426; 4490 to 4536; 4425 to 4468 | 0.02 mag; 35.5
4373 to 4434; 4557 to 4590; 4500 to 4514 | -0.16 mag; 40.2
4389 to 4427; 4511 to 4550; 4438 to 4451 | -0.09 mag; 35.1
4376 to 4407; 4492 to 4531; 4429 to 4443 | -0.09 mag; 33.3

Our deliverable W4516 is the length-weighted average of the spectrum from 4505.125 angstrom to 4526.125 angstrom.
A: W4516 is 45.2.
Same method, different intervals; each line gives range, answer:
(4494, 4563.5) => 42.9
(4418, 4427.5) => 35.8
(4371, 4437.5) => 31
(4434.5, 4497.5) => 37.5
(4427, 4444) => 35.8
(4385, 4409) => 29.9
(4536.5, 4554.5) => 42.9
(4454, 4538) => 40.4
